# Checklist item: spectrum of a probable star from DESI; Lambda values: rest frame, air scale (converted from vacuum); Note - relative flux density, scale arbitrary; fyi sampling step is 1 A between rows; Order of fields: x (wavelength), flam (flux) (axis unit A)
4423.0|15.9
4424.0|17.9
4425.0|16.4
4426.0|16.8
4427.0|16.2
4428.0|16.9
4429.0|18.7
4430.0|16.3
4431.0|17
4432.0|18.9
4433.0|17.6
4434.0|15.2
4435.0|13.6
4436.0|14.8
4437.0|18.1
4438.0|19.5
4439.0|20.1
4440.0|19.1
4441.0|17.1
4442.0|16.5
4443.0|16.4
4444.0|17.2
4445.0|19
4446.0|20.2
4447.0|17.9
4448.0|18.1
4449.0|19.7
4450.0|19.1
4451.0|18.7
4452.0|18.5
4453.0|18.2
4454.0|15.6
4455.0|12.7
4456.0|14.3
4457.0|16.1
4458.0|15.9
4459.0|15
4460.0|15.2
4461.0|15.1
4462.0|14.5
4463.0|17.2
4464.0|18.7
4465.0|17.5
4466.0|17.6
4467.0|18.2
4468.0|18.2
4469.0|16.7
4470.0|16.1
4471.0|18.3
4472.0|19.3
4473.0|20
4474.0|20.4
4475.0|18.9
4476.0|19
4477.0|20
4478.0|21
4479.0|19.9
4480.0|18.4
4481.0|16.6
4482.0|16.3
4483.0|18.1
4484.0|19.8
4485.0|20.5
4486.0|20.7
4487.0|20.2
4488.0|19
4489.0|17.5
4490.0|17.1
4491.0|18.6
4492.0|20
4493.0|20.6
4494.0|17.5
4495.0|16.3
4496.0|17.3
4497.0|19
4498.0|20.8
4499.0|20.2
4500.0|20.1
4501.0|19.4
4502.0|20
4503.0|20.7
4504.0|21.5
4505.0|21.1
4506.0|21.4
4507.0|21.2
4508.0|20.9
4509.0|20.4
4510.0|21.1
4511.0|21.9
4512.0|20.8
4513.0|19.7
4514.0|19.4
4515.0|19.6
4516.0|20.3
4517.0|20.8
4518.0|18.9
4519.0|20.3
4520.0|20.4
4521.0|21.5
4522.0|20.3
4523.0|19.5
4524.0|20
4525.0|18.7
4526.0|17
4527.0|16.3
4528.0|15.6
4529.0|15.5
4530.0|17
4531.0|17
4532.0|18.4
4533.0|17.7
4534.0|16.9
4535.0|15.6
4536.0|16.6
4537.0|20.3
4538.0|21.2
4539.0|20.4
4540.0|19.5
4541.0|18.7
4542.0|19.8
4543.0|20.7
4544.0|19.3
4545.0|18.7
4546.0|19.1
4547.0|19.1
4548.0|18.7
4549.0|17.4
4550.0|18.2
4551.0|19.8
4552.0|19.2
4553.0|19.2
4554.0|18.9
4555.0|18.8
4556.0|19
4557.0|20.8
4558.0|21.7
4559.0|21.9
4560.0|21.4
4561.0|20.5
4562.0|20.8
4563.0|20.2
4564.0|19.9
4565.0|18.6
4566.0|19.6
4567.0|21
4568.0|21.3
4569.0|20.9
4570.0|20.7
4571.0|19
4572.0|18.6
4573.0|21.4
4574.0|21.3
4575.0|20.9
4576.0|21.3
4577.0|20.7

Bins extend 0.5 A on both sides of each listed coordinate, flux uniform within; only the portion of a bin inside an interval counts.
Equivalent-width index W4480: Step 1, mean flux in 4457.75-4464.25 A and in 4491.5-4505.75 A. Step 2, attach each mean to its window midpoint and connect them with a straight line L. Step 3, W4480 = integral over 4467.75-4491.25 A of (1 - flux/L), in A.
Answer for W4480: -1.5 A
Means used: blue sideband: 15.8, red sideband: 19.6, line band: 18.8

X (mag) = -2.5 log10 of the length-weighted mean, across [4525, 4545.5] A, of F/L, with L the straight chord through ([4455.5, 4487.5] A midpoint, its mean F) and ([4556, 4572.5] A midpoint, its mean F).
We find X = 0.087 mag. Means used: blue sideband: 17.9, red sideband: 20.4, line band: 18.1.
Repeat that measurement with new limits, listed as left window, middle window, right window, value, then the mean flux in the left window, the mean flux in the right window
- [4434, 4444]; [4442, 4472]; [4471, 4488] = 0.058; 17.1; 19.3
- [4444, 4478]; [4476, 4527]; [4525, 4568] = -0.077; 17.6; 19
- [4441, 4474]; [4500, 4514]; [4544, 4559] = -0.132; 17.3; 19.3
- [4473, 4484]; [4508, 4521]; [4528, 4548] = -0.096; 19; 18.4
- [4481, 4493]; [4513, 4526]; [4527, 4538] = -0.125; 18.9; 17.2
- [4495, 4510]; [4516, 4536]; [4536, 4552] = 0.080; 20.2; 19.3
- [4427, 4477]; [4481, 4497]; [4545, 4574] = -0.019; 17.4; 19.9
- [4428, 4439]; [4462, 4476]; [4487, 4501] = 0.000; 17.1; 18.8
